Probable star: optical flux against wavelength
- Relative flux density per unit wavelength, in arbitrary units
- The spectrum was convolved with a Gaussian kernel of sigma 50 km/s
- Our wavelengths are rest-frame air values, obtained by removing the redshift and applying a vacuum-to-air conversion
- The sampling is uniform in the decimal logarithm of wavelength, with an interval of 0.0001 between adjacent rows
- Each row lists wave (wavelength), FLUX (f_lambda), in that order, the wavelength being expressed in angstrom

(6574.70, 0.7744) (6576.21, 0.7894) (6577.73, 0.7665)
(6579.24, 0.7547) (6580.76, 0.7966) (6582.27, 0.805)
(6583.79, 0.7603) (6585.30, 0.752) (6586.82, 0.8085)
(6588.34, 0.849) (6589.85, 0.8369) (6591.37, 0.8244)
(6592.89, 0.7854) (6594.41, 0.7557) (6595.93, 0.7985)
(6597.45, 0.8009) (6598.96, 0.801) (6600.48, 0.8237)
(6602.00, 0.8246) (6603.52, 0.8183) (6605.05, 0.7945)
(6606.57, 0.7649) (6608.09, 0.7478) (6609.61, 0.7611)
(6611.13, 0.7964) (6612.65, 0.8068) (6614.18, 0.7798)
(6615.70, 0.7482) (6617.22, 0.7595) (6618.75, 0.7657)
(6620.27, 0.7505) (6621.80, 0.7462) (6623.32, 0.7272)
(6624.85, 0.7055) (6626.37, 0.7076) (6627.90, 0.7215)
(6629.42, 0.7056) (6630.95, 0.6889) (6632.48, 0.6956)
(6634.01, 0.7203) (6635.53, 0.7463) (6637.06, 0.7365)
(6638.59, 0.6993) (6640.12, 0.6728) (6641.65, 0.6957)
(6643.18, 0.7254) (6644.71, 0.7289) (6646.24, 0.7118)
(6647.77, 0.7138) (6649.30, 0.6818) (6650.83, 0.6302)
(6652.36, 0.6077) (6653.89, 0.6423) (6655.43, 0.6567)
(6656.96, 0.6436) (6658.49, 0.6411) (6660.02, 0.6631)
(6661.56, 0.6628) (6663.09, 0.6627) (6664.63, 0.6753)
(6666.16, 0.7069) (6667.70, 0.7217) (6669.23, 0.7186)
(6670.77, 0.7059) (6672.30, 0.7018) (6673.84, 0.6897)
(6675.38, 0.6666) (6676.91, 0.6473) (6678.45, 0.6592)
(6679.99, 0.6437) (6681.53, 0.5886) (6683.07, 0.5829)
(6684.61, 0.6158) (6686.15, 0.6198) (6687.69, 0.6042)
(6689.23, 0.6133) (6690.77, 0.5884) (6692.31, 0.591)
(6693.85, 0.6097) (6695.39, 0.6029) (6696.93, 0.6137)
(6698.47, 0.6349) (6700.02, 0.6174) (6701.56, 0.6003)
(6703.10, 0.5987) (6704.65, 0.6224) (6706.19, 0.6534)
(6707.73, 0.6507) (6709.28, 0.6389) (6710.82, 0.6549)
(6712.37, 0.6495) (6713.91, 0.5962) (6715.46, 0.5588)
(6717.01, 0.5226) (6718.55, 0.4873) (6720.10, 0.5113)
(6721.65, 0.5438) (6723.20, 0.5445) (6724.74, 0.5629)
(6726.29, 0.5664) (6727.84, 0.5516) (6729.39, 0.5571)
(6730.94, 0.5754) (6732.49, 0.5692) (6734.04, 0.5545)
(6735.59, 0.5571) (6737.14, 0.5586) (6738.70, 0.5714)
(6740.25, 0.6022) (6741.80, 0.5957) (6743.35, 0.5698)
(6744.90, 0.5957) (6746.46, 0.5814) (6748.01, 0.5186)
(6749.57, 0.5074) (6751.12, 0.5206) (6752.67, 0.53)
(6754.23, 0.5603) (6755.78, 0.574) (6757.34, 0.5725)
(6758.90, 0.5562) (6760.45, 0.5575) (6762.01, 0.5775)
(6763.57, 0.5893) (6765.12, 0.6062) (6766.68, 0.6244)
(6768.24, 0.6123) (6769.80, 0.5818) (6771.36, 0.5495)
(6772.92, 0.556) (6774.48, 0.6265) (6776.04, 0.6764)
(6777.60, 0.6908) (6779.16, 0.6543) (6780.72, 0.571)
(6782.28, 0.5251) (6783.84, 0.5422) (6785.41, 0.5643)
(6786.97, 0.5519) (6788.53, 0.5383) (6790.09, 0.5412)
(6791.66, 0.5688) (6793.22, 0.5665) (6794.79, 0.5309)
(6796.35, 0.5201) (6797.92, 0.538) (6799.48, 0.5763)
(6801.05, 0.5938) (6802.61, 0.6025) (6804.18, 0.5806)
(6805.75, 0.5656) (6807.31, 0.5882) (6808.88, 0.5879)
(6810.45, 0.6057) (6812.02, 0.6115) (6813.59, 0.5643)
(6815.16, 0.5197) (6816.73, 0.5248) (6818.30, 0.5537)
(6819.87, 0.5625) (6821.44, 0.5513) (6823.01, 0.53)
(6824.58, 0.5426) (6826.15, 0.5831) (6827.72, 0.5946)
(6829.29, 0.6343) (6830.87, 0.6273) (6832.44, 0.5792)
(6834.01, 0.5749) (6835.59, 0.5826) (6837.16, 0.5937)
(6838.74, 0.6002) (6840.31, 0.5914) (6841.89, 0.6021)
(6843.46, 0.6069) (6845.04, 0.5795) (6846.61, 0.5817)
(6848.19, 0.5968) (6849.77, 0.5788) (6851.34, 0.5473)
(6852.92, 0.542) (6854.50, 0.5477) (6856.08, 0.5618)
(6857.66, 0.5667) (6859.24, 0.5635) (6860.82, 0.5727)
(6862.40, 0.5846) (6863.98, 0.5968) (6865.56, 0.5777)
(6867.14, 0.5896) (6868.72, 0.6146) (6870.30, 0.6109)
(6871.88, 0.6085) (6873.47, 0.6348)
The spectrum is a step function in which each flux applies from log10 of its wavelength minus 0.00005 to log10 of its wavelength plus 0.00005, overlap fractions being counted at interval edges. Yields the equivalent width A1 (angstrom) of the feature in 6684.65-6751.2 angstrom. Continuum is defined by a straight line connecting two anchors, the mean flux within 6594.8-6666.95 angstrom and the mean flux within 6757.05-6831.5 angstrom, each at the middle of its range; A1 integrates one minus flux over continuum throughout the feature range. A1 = 6.5 angstrom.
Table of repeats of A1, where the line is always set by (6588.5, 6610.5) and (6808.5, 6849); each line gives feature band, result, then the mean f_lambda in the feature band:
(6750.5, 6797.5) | 4.3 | 0.574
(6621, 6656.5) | 2.9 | 0.698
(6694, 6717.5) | 2.7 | 0.615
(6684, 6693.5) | 1.4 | 0.606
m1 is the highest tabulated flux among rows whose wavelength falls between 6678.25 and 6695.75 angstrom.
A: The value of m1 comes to 0.6592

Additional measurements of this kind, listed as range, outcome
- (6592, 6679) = 0.8246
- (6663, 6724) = 0.7217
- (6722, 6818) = 0.6908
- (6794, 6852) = 0.6343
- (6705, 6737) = 0.6549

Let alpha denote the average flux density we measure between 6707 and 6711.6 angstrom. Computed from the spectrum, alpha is 0.647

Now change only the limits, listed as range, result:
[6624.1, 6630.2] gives 0.711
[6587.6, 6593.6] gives 0.825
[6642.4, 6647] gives 0.722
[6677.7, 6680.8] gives 0.65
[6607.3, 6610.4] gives 0.756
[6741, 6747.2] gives 0.586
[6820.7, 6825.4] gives 0.542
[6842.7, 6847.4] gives 0.589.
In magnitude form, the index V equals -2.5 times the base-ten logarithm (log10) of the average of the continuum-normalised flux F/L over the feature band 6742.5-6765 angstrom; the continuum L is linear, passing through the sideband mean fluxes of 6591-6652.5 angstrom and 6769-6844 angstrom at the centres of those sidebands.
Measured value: 0.12 mag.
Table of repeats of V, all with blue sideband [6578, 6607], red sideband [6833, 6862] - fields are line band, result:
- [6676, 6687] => 0.159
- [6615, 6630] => 0.054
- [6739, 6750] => 0.171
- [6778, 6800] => 0.127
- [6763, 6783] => 0.063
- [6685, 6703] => 0.167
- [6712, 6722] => 0.248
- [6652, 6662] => 0.150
